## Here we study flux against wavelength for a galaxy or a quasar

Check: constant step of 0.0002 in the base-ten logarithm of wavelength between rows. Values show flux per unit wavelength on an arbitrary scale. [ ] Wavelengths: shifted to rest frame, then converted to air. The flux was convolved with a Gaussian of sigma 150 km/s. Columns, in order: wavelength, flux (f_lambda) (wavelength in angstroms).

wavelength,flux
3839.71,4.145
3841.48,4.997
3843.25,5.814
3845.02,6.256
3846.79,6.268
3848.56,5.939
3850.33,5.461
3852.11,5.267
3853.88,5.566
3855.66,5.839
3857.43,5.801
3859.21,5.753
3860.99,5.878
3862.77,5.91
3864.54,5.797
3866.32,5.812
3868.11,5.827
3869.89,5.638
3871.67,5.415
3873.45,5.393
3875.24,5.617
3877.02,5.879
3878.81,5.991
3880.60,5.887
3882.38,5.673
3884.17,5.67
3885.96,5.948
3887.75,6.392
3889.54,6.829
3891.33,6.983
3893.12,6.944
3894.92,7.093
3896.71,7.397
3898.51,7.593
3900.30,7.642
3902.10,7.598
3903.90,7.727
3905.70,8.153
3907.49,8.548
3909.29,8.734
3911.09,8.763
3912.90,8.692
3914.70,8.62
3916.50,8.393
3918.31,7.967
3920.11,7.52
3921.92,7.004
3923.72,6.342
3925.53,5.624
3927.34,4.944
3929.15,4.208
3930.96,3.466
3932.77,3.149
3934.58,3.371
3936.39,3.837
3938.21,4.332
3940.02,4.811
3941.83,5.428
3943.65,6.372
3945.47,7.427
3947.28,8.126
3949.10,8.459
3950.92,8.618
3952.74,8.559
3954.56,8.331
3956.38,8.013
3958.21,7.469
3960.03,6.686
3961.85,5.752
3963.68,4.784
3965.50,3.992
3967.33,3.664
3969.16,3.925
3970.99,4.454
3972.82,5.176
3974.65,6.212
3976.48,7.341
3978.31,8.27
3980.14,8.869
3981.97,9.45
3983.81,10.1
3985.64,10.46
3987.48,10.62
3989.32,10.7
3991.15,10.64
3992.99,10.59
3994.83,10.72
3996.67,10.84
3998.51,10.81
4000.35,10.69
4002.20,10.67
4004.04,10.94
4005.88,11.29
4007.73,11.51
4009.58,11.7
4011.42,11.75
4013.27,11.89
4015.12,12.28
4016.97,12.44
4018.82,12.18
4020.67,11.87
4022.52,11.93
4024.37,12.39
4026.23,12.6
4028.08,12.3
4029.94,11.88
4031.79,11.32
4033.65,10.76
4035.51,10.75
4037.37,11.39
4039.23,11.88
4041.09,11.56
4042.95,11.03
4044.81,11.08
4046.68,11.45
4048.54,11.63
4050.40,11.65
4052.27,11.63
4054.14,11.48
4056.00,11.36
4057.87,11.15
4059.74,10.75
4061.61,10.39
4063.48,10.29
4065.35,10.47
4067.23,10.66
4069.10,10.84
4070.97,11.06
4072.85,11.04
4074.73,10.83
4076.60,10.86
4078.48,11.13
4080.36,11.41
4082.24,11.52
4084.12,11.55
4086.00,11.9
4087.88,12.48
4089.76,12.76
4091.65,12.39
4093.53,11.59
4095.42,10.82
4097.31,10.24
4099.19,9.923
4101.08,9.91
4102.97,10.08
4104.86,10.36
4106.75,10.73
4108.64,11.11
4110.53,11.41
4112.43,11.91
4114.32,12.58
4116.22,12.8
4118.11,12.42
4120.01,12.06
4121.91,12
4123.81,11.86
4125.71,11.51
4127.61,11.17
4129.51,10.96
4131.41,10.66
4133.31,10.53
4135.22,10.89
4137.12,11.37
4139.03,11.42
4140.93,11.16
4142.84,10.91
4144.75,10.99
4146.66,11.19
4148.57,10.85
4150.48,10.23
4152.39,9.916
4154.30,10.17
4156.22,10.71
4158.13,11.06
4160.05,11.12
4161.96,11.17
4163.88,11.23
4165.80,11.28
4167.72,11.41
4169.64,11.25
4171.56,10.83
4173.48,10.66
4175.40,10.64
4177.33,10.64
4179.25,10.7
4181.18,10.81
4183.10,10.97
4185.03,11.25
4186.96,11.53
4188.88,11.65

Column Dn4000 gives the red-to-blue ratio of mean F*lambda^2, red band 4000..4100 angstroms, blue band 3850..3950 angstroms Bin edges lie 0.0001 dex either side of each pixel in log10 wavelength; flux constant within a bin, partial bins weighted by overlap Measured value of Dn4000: 1.94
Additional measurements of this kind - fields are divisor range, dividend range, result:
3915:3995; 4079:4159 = 1.76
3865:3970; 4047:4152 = 1.91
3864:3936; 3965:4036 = 1.63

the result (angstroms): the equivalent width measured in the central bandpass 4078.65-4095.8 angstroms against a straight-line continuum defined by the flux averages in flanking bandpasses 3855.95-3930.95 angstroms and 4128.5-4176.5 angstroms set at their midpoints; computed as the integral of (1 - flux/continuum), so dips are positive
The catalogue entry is -3.5 angstroms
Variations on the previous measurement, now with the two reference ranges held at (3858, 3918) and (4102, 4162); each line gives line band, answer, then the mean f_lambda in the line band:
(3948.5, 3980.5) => 6.37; 6.53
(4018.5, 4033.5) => -4.40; 12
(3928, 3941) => 6.35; 3.91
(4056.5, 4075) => -1.44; 10.8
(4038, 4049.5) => -2.22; 11.4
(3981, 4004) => -4.94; 10.5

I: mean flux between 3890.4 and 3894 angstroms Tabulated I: 6.97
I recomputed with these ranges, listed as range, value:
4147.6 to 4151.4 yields 10.5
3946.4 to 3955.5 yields 8.42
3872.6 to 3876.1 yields 5.5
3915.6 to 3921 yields 7.96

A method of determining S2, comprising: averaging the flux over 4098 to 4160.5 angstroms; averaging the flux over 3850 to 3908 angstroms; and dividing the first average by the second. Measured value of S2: 1.8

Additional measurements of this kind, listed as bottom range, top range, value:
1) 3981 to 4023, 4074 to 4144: 1.02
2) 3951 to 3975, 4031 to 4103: 1.86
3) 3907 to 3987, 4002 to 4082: 1.70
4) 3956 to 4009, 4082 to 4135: 1.35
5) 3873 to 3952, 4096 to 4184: 1.68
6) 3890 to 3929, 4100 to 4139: 1.52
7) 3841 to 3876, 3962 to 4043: 1.74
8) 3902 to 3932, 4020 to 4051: 1.62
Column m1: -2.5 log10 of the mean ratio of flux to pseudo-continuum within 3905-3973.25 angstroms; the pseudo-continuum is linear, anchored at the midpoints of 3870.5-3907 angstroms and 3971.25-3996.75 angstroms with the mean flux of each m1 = 0.23 mag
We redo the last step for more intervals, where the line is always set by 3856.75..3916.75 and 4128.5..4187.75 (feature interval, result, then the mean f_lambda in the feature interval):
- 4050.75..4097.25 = -0.17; 11.2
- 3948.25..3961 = -0.03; 8.01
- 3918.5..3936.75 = 0.40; 5.1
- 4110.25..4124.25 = -0.18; 12.2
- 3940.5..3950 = 0.09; 7.06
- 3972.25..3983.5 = 0.05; 7.77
